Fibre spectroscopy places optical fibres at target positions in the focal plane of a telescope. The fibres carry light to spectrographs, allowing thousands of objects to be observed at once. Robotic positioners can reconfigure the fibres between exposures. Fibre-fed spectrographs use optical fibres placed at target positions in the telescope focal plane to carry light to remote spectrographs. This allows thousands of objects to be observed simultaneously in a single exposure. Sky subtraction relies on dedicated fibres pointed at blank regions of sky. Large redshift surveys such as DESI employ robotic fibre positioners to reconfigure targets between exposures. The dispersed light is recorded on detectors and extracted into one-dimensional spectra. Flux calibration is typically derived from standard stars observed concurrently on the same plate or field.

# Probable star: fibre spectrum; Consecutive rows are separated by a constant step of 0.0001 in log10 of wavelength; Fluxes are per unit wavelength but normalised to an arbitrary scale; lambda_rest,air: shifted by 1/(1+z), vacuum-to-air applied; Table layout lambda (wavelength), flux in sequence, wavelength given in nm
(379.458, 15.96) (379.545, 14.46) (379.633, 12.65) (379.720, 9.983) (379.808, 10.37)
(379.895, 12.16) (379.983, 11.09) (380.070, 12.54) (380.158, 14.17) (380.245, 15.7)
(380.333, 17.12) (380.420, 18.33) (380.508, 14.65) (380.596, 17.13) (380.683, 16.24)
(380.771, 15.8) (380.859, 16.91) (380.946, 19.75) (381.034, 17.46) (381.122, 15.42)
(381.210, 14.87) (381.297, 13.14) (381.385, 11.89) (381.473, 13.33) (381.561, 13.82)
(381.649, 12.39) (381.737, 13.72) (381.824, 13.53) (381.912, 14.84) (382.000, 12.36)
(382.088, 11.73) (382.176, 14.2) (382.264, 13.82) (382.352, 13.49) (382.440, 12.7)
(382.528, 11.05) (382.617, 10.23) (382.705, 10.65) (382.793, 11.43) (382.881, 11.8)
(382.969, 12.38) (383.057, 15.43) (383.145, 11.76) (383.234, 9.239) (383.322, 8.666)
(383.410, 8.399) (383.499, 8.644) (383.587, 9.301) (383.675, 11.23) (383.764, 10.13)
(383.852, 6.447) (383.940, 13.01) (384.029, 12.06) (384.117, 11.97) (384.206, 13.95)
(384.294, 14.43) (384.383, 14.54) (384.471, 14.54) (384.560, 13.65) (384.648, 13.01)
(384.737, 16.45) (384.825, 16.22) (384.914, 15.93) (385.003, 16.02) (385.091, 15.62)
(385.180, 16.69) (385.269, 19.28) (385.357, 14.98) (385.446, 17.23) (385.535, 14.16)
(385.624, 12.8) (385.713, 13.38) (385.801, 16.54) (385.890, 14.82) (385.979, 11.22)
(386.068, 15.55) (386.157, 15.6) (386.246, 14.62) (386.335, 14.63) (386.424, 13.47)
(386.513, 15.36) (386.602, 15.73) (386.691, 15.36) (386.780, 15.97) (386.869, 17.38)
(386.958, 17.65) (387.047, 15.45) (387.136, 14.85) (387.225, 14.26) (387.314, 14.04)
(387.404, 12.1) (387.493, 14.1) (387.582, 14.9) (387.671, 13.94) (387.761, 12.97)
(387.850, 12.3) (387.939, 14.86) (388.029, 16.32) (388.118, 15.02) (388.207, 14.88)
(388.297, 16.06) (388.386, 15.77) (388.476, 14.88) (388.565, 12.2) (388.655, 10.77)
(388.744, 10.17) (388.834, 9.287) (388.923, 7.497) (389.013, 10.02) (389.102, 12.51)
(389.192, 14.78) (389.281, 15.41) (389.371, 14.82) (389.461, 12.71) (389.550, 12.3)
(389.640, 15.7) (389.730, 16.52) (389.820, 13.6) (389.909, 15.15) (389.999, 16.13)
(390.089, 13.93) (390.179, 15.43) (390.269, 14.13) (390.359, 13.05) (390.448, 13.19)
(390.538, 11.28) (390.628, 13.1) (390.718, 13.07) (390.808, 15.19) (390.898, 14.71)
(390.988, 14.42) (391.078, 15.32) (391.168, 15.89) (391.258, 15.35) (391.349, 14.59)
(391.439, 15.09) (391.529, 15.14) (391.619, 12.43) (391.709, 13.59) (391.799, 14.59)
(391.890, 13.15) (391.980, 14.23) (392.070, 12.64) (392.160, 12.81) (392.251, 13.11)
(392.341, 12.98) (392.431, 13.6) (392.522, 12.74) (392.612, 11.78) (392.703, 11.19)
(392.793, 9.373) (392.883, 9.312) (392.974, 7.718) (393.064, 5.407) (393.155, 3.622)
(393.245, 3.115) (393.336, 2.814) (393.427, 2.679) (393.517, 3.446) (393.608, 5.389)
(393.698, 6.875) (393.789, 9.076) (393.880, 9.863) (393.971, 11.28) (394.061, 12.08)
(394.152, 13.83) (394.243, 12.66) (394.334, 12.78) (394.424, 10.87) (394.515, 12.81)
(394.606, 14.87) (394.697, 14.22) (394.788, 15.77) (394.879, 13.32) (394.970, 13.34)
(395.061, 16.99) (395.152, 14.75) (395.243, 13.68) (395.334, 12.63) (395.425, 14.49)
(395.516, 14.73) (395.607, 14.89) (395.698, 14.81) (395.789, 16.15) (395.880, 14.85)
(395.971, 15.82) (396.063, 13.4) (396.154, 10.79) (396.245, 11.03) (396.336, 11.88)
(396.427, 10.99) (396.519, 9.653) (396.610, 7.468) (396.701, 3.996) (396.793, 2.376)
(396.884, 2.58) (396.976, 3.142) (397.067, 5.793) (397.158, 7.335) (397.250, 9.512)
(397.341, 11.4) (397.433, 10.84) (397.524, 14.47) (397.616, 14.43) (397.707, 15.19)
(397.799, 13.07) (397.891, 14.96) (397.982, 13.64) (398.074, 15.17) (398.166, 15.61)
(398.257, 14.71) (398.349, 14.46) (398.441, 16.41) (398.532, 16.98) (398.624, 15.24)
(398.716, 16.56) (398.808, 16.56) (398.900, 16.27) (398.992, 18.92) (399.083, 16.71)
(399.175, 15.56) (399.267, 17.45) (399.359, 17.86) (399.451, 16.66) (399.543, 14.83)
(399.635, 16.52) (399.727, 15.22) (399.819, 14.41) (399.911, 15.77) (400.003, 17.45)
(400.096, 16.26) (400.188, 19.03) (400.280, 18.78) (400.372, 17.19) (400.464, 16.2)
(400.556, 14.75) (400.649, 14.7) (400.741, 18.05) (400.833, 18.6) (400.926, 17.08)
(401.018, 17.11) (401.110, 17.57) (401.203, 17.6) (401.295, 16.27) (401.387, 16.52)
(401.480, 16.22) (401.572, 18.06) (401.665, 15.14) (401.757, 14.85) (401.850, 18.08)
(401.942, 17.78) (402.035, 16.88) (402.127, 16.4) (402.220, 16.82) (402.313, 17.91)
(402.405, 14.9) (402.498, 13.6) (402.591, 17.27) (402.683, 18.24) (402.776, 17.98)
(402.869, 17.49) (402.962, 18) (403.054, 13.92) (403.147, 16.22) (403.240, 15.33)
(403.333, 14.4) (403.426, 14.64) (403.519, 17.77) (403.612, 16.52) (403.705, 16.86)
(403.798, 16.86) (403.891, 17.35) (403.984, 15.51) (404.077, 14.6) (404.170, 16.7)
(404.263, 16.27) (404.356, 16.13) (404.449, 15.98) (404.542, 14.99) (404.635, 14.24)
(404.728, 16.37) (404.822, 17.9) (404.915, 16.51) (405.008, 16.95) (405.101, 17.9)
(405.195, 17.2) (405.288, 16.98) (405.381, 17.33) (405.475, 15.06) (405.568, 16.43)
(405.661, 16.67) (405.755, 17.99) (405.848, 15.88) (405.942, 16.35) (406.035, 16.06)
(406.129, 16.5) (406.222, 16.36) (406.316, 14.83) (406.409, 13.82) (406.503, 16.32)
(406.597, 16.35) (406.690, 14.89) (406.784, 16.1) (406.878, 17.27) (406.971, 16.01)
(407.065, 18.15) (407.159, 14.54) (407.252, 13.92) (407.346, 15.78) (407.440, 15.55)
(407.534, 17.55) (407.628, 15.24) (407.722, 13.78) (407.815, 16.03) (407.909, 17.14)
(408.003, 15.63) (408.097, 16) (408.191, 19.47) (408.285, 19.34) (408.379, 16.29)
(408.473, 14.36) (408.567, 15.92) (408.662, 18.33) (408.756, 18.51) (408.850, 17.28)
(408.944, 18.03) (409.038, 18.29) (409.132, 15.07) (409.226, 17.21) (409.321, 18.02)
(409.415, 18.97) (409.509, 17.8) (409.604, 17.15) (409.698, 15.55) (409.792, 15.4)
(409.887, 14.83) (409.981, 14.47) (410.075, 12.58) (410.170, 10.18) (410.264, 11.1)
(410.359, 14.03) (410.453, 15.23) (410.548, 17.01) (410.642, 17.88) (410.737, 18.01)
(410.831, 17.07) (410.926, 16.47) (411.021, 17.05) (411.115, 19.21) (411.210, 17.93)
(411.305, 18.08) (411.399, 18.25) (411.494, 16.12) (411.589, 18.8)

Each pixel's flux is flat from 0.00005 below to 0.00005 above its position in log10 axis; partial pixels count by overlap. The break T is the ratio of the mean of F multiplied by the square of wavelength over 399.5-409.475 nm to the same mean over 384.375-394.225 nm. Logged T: 1.35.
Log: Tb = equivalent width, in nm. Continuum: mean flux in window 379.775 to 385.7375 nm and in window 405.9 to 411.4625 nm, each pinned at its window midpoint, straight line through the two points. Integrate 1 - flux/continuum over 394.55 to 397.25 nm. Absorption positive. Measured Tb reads 0.61 nm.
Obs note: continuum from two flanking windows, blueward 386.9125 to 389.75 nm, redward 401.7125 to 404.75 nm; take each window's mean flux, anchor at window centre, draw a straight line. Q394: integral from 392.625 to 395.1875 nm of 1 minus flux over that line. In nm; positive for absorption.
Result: 0.820 nm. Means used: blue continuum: 13.7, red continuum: 16.3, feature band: 9.99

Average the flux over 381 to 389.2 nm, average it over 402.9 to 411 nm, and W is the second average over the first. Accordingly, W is 1.2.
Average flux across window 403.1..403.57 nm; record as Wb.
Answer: 15.7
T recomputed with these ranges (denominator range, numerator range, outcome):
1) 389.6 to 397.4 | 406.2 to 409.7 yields 1.51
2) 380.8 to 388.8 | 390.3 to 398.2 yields 0.89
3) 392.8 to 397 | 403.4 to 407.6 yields 1.64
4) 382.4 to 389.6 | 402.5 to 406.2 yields 1.33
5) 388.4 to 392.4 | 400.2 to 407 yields 1.29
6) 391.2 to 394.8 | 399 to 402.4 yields 1.59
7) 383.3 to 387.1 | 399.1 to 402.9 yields 1.29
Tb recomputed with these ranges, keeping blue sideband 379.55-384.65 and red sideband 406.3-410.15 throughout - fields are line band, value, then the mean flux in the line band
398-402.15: -0.347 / 16.5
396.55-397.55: 0.526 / 7.07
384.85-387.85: -0.324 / 15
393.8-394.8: 0.134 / 12.6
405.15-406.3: -0.041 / 16.5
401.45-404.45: -0.152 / 16.4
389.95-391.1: 0.001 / 14.1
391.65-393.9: 0.771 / 9.41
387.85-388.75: -0.025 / 14.2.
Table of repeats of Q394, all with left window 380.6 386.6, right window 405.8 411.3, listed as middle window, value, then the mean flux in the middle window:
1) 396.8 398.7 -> 0.377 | 12.1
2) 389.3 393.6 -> 0.656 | 12.2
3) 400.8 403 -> -0.197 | 16.9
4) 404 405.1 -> -0.022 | 16.1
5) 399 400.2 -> -0.091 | 16.4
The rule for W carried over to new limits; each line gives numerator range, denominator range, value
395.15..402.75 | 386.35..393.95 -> 1.15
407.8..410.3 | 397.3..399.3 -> 1.07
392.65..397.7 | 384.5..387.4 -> 0.69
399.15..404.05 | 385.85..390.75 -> 1.18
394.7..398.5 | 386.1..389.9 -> 0.87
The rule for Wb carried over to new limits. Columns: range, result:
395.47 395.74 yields 14.8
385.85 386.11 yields 13.8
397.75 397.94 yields 14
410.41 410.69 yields 16.7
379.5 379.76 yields 12.4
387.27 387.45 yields 13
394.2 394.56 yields 12.3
